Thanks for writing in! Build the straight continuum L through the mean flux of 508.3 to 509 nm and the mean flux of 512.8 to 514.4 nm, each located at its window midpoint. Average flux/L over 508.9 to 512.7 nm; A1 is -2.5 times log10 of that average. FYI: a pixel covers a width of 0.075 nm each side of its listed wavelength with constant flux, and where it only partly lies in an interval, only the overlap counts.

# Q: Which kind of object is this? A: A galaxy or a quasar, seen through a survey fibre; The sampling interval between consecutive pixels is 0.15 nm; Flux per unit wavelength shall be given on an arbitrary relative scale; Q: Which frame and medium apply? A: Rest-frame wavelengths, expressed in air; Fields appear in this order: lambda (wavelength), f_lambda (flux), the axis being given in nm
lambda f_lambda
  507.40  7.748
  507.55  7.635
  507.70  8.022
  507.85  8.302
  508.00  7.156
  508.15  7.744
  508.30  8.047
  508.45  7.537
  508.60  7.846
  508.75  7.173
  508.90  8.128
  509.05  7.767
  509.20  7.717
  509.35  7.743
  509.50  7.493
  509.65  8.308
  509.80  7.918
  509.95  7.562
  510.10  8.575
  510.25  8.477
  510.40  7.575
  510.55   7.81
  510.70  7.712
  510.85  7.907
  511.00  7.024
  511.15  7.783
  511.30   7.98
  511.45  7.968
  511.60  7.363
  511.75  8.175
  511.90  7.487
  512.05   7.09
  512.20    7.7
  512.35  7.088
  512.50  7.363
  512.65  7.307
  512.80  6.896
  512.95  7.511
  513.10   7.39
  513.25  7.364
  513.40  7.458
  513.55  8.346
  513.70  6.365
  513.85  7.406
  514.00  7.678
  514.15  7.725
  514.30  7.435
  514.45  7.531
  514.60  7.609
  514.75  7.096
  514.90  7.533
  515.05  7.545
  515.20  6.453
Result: -0.02 mag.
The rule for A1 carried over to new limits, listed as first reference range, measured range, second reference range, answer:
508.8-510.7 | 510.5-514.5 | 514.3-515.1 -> 0.021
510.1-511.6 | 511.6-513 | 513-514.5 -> 0.036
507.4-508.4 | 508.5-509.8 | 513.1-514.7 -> -0.005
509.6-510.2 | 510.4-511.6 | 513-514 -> 0.025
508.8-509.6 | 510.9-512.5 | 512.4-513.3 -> -0.017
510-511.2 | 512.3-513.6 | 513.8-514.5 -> 0.037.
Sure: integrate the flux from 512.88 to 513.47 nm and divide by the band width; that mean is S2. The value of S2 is 7.43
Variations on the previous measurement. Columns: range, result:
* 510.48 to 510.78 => 7.76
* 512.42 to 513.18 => 7.29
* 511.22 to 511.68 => 7.77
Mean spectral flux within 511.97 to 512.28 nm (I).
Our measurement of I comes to 7.39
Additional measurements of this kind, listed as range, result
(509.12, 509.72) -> 7.81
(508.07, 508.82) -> 7.67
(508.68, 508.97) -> 7.65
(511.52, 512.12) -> 7.54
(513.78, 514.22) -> 7.6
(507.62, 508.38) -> 7.85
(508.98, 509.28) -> 7.74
